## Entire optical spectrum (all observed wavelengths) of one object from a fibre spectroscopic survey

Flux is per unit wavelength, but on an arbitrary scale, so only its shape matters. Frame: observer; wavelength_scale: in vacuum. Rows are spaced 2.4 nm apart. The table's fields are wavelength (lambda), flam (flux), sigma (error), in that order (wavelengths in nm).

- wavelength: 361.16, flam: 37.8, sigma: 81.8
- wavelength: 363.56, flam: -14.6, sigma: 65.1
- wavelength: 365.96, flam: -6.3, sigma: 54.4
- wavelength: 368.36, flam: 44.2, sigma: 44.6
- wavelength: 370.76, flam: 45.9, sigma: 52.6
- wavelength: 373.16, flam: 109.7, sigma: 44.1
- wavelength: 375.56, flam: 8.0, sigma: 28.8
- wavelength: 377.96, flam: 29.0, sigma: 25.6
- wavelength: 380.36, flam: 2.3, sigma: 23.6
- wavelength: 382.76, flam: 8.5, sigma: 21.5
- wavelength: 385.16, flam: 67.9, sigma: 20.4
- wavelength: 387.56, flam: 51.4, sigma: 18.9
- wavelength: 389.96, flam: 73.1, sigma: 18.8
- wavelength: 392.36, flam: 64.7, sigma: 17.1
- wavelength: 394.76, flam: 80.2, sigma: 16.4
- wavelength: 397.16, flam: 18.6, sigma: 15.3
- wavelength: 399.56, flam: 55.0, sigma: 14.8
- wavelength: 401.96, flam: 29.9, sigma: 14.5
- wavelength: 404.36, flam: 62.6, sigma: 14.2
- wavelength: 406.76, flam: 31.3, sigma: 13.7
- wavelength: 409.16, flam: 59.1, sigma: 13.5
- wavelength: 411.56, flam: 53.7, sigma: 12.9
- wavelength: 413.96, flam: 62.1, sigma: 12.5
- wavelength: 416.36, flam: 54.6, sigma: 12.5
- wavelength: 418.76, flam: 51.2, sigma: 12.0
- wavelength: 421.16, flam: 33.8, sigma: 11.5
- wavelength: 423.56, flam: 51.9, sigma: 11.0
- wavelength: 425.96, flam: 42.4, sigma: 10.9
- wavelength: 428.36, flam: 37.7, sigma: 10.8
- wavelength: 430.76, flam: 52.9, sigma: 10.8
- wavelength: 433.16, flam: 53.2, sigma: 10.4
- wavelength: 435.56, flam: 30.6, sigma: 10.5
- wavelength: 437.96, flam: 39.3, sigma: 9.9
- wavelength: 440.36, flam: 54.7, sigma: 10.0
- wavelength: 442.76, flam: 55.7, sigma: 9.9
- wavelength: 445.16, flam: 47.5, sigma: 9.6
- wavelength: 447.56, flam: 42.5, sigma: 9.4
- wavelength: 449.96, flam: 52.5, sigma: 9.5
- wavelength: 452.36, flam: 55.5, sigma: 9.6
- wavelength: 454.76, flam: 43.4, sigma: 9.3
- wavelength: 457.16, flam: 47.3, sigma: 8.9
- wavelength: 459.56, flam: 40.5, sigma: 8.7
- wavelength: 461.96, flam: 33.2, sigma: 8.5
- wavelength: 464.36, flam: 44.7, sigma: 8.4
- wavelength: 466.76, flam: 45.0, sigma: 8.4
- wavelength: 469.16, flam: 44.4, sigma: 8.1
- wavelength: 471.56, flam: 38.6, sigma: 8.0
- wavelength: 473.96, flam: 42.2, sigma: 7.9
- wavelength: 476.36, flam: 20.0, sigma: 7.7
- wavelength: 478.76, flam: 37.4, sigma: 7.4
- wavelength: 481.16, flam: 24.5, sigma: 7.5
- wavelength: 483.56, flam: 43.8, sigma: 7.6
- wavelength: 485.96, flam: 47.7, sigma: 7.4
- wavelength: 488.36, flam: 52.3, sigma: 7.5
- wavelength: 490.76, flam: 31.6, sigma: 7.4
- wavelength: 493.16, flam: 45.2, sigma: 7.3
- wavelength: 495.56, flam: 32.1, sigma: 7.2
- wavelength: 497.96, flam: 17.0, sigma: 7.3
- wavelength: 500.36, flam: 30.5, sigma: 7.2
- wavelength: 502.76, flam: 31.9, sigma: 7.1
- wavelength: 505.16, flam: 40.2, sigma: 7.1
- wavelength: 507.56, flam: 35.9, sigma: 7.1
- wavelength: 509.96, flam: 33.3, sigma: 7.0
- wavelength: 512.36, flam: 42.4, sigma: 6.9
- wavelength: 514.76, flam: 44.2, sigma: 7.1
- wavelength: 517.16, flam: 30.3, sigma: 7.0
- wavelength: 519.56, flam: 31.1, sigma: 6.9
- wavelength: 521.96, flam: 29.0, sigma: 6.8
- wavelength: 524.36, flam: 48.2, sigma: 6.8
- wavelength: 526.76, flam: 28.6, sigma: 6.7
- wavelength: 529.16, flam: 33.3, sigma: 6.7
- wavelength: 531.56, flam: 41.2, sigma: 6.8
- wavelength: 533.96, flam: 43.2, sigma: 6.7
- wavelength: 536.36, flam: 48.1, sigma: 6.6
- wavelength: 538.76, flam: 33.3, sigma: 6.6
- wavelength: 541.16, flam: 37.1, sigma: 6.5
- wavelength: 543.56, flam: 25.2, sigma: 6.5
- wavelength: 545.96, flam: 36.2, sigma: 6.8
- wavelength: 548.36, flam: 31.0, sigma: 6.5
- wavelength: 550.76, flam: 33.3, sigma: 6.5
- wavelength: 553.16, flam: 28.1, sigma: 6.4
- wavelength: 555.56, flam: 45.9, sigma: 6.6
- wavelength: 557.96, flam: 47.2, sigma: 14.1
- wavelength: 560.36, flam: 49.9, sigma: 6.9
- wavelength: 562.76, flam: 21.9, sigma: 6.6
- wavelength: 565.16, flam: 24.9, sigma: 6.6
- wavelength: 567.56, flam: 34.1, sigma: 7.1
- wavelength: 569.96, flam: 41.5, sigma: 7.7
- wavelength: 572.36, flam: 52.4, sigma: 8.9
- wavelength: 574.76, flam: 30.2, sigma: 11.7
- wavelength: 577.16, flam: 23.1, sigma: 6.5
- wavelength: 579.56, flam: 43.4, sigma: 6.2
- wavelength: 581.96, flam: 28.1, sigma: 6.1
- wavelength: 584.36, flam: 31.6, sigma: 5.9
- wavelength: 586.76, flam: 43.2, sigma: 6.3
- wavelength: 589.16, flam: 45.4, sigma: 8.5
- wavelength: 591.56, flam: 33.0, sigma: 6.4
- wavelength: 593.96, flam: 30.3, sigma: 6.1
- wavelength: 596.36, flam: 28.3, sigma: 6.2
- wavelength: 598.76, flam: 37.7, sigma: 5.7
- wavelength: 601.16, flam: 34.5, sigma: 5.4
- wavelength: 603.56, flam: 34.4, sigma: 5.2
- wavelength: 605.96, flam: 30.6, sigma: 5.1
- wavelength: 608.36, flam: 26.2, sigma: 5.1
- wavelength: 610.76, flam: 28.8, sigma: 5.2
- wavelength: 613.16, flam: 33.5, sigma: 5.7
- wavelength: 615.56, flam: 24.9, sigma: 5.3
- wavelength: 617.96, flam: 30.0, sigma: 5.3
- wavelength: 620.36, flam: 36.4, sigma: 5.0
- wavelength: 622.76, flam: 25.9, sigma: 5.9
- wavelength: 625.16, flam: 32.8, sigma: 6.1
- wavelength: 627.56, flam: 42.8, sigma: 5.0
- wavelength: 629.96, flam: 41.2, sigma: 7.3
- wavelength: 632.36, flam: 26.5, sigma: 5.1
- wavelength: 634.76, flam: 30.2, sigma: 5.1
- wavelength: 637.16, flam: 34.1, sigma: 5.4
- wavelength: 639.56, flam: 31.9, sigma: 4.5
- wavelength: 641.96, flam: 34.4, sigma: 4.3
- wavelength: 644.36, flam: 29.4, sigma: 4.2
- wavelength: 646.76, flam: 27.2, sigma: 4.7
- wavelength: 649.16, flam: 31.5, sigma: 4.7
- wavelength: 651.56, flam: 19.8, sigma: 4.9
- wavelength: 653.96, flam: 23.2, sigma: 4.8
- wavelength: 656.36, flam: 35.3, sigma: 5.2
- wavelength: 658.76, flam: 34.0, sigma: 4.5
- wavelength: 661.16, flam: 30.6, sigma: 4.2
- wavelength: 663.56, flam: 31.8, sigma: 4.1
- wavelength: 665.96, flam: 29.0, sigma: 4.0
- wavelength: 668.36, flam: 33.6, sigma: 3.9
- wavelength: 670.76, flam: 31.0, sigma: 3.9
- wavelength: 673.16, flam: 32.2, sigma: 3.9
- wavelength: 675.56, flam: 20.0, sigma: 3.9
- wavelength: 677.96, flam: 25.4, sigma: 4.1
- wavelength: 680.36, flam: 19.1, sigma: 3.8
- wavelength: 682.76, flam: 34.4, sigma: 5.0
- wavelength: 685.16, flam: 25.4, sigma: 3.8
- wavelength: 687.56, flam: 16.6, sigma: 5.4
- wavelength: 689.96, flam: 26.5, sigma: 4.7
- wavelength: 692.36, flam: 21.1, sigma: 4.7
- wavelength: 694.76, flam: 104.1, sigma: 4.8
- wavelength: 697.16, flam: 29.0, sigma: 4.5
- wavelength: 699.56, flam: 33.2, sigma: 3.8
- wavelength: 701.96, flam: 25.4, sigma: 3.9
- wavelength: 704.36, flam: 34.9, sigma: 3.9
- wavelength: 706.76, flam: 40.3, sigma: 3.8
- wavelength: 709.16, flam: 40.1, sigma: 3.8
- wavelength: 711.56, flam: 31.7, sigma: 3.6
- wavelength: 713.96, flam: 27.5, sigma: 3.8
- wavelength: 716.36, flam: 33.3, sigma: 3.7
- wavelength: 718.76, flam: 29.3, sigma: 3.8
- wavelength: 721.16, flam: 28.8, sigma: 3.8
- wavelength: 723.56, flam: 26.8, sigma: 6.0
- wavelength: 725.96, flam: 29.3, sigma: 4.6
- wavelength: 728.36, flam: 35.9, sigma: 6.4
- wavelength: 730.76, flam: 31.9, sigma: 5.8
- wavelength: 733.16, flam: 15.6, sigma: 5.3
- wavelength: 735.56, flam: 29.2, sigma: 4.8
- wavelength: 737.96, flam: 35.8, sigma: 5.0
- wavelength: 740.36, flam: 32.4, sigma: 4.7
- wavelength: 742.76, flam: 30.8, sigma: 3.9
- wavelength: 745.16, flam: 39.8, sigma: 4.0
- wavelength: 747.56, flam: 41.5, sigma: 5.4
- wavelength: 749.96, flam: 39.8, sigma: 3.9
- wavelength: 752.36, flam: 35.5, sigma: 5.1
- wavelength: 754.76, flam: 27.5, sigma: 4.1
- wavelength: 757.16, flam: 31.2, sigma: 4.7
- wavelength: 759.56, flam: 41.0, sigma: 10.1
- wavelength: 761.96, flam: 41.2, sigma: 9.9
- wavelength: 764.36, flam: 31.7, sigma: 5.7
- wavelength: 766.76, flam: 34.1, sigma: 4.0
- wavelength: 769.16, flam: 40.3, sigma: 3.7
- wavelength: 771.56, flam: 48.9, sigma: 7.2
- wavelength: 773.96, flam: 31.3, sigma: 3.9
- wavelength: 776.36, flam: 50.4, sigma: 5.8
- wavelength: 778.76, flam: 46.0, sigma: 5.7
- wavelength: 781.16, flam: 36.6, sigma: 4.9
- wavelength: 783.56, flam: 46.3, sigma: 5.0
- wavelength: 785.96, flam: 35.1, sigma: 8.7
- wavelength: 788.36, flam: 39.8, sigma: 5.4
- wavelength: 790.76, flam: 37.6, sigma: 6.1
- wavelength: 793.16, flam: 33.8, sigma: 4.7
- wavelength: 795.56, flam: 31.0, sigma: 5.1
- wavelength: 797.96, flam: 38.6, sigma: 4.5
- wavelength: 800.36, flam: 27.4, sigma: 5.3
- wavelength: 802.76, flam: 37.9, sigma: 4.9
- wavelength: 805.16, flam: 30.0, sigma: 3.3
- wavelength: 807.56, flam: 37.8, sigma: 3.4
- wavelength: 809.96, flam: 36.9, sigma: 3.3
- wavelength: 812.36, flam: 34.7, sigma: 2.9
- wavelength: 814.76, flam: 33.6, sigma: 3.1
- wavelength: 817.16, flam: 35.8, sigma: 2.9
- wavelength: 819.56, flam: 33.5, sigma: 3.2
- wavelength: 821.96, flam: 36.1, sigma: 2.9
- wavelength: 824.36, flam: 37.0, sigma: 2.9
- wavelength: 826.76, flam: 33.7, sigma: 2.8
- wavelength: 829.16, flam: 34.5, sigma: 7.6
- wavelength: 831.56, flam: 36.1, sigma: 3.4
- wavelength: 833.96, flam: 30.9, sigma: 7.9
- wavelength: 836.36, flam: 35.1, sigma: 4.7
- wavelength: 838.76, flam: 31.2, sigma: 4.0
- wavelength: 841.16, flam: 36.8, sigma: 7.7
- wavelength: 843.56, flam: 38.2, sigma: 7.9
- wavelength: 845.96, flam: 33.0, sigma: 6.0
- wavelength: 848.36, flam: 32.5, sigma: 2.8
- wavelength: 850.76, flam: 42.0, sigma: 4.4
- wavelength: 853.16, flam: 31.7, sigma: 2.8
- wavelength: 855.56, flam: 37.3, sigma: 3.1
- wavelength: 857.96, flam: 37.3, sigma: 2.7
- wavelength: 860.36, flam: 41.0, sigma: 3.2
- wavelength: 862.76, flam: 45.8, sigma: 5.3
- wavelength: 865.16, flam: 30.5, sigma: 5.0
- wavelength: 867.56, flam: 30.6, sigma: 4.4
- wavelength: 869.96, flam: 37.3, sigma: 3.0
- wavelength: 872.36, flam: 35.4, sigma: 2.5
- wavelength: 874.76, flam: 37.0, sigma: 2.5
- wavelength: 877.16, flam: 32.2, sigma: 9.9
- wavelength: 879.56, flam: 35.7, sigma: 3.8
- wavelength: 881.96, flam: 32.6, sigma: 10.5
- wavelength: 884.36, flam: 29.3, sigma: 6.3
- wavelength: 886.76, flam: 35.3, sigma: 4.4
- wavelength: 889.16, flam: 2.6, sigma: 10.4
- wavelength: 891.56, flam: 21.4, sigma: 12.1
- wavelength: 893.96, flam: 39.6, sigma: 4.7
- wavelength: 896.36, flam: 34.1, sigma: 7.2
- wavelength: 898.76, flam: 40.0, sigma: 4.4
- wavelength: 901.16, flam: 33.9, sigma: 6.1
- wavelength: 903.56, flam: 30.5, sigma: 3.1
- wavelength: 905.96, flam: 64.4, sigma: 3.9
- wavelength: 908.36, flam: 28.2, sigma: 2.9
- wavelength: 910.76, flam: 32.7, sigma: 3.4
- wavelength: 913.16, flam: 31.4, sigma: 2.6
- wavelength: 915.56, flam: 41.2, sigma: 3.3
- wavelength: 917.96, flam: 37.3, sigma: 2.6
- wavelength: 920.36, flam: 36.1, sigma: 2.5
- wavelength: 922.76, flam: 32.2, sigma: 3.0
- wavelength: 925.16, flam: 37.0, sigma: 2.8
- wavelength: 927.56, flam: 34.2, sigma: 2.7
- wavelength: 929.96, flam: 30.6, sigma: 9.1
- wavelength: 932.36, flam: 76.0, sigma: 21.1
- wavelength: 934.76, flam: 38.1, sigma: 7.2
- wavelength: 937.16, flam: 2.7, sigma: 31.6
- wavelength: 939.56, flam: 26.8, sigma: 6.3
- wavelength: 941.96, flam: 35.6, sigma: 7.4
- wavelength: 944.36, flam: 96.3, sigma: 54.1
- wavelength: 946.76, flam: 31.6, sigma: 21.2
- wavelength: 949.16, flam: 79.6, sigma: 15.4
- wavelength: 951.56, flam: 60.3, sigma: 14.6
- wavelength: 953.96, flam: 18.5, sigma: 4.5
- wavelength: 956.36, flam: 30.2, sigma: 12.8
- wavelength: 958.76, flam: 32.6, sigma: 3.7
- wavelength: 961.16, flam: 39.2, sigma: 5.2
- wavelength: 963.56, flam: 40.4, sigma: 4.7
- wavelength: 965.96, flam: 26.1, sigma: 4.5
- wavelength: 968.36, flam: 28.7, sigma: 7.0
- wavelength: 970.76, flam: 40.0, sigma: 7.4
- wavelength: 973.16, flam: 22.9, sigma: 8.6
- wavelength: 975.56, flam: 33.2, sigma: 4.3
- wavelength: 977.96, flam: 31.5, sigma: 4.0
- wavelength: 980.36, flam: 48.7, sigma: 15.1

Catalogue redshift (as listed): 0.863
